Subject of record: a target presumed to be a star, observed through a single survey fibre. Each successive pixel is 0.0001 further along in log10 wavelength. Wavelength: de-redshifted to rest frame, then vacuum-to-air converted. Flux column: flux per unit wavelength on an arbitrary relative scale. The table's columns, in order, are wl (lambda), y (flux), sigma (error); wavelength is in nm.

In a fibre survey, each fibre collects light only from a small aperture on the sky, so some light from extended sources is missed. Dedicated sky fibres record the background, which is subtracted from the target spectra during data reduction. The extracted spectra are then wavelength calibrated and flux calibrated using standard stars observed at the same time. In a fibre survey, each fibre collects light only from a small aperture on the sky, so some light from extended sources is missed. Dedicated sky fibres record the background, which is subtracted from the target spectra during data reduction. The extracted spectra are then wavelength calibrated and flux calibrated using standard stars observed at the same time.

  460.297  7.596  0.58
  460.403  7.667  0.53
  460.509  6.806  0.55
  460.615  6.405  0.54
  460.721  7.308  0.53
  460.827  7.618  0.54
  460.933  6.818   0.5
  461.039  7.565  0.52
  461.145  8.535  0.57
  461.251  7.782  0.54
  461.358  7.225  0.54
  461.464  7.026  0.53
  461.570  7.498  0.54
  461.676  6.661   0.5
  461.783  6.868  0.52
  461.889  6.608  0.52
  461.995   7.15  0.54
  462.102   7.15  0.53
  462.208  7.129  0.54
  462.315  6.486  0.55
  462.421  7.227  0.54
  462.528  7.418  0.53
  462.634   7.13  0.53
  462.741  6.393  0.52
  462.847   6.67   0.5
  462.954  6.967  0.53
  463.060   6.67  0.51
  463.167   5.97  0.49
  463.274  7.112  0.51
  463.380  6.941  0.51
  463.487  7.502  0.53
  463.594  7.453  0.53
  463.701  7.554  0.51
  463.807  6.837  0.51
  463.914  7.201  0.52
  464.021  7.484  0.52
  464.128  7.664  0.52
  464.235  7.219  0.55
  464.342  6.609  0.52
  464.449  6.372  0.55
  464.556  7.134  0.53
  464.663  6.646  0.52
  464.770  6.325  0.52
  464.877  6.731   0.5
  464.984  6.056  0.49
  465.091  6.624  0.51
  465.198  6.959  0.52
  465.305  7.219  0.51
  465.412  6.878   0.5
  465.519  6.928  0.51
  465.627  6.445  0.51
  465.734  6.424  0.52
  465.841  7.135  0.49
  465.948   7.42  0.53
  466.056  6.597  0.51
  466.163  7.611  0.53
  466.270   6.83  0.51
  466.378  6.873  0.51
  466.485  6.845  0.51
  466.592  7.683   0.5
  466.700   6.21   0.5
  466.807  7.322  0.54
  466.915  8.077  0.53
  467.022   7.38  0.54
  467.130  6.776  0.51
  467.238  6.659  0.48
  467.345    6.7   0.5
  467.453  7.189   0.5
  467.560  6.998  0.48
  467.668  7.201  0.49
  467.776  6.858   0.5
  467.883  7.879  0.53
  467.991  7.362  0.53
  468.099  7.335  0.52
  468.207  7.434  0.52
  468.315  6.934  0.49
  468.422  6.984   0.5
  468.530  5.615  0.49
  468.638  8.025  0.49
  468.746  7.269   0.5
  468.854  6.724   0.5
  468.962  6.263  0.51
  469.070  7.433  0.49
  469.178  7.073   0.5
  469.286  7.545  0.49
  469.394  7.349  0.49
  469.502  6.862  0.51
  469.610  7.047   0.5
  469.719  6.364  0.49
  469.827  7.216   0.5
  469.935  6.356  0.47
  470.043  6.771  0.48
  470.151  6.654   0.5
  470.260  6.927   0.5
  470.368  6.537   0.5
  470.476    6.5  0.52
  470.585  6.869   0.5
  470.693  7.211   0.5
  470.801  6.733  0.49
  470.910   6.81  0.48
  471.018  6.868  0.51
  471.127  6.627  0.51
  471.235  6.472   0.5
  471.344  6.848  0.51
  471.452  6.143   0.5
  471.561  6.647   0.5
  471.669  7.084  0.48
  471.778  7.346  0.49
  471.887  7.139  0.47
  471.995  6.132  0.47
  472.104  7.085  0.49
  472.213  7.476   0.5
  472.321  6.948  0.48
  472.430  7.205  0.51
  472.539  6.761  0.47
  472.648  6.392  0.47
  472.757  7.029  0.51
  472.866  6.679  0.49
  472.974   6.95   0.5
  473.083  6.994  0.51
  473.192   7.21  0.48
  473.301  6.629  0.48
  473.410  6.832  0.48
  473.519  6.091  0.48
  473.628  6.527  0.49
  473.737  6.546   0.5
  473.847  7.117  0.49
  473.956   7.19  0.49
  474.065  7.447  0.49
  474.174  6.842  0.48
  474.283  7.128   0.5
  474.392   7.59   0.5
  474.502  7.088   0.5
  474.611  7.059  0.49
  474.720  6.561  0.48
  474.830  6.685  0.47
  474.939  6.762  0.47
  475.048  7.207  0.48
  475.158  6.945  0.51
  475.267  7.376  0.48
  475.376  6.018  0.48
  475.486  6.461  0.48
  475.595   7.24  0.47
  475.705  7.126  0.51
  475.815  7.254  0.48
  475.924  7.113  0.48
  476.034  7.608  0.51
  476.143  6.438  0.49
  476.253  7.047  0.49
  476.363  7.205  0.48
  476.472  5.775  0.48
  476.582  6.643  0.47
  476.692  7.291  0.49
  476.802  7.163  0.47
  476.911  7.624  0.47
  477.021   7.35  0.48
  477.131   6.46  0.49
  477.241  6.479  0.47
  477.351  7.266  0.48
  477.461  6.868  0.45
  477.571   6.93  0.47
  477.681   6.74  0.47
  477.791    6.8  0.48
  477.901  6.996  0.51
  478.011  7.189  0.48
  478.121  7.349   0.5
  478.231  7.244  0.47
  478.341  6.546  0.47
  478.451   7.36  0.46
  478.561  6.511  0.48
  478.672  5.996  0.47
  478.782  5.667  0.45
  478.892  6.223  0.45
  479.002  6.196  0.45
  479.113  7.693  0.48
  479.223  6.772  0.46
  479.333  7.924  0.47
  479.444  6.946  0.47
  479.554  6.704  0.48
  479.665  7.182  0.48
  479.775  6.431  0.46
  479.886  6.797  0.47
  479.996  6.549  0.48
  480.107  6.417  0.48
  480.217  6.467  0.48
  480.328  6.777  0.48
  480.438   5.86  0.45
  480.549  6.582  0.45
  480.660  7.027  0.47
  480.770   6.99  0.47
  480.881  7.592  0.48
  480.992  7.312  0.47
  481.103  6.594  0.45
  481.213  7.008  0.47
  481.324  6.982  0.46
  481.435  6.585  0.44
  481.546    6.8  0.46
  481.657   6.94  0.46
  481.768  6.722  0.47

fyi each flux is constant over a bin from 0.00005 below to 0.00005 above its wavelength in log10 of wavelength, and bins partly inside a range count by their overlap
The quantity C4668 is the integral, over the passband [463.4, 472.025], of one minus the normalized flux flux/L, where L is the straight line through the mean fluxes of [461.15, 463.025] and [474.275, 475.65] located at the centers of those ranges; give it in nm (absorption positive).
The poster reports 0.06 nm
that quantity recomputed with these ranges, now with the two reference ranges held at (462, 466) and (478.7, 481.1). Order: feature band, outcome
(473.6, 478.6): -0.12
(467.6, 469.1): -0.05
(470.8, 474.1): 0.00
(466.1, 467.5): -0.04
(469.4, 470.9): 0.01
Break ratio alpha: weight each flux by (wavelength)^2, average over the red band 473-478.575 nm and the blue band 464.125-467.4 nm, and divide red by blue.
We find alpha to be 1.05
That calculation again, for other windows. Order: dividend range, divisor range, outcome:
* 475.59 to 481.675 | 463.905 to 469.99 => 1.03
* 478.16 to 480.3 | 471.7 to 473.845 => 1.01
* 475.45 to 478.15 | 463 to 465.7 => 1.07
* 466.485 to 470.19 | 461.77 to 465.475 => 1.04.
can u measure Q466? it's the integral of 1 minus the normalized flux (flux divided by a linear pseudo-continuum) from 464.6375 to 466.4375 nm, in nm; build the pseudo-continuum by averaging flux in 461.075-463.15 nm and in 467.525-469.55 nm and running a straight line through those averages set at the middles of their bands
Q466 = 0.072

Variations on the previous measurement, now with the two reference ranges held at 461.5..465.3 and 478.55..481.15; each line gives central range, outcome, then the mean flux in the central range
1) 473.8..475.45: -0.05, 7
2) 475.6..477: -0.06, 7.04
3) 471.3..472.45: -0.01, 6.91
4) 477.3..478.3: -0.04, 7.04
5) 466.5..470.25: -0.10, 7.04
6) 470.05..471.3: 0.02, 6.75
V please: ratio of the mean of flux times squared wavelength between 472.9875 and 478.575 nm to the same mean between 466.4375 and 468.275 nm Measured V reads 1.00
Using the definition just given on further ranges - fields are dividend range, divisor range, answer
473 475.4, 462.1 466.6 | 1.04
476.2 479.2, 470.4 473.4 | 1.02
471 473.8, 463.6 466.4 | 1.01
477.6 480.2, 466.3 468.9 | 1.00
